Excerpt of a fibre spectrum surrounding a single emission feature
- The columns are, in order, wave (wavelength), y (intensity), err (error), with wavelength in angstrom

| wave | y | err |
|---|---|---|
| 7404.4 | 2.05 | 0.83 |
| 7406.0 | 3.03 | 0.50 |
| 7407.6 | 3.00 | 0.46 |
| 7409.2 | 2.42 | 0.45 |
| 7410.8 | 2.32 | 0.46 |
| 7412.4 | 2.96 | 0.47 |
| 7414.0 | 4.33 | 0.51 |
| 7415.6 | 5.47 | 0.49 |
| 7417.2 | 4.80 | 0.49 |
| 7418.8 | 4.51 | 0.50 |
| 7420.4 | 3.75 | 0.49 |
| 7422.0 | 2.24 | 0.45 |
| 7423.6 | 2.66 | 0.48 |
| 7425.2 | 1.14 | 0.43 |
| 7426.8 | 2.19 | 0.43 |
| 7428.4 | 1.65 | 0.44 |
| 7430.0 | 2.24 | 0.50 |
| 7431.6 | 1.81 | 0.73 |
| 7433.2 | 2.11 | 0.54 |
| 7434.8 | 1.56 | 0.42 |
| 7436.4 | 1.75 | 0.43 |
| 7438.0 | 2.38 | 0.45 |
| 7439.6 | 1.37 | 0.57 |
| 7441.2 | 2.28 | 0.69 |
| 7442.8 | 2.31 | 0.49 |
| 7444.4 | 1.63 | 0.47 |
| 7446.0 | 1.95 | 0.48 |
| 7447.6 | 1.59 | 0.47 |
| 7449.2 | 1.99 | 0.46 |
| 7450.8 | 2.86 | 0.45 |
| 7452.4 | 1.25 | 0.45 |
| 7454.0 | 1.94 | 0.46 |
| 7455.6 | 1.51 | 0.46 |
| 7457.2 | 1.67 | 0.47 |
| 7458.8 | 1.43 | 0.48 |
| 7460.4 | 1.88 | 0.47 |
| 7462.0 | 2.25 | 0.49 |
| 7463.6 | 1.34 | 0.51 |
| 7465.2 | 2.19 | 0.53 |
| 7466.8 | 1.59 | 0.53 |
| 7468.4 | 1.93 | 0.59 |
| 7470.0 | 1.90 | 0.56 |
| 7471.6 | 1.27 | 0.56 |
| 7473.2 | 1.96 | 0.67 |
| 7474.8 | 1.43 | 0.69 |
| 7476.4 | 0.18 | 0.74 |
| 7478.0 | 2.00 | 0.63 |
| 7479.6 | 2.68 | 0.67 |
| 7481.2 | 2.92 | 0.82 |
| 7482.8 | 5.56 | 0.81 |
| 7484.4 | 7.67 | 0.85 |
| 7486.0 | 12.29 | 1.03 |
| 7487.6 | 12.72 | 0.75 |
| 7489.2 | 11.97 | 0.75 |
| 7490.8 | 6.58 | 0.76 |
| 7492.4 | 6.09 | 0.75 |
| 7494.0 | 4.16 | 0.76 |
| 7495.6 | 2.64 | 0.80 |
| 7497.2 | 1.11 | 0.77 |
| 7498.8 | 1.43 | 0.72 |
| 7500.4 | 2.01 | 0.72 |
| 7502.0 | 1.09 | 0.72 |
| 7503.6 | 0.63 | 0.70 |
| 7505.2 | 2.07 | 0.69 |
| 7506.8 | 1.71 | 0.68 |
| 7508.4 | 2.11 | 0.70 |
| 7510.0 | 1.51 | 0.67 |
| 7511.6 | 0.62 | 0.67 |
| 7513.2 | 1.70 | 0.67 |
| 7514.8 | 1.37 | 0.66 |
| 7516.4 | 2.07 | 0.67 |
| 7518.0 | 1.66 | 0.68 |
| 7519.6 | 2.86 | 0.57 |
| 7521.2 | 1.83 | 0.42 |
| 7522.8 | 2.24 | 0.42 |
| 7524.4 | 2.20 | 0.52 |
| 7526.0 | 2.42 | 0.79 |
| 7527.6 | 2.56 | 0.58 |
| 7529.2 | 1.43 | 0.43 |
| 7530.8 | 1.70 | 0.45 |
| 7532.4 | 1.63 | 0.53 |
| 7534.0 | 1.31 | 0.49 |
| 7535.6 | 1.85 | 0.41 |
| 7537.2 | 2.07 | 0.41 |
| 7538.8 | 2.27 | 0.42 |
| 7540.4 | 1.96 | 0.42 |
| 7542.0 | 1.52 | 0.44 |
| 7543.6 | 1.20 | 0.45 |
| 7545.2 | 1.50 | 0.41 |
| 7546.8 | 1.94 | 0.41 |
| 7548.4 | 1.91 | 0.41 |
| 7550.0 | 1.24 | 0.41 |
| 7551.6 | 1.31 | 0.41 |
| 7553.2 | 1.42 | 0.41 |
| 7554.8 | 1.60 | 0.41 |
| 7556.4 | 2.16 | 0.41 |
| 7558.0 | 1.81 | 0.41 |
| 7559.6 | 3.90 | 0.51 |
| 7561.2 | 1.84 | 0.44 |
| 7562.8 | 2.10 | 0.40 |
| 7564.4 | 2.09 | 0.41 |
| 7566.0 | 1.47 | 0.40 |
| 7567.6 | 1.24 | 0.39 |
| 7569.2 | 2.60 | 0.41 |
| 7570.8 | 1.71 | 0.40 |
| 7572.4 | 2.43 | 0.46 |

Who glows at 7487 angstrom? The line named [O III]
